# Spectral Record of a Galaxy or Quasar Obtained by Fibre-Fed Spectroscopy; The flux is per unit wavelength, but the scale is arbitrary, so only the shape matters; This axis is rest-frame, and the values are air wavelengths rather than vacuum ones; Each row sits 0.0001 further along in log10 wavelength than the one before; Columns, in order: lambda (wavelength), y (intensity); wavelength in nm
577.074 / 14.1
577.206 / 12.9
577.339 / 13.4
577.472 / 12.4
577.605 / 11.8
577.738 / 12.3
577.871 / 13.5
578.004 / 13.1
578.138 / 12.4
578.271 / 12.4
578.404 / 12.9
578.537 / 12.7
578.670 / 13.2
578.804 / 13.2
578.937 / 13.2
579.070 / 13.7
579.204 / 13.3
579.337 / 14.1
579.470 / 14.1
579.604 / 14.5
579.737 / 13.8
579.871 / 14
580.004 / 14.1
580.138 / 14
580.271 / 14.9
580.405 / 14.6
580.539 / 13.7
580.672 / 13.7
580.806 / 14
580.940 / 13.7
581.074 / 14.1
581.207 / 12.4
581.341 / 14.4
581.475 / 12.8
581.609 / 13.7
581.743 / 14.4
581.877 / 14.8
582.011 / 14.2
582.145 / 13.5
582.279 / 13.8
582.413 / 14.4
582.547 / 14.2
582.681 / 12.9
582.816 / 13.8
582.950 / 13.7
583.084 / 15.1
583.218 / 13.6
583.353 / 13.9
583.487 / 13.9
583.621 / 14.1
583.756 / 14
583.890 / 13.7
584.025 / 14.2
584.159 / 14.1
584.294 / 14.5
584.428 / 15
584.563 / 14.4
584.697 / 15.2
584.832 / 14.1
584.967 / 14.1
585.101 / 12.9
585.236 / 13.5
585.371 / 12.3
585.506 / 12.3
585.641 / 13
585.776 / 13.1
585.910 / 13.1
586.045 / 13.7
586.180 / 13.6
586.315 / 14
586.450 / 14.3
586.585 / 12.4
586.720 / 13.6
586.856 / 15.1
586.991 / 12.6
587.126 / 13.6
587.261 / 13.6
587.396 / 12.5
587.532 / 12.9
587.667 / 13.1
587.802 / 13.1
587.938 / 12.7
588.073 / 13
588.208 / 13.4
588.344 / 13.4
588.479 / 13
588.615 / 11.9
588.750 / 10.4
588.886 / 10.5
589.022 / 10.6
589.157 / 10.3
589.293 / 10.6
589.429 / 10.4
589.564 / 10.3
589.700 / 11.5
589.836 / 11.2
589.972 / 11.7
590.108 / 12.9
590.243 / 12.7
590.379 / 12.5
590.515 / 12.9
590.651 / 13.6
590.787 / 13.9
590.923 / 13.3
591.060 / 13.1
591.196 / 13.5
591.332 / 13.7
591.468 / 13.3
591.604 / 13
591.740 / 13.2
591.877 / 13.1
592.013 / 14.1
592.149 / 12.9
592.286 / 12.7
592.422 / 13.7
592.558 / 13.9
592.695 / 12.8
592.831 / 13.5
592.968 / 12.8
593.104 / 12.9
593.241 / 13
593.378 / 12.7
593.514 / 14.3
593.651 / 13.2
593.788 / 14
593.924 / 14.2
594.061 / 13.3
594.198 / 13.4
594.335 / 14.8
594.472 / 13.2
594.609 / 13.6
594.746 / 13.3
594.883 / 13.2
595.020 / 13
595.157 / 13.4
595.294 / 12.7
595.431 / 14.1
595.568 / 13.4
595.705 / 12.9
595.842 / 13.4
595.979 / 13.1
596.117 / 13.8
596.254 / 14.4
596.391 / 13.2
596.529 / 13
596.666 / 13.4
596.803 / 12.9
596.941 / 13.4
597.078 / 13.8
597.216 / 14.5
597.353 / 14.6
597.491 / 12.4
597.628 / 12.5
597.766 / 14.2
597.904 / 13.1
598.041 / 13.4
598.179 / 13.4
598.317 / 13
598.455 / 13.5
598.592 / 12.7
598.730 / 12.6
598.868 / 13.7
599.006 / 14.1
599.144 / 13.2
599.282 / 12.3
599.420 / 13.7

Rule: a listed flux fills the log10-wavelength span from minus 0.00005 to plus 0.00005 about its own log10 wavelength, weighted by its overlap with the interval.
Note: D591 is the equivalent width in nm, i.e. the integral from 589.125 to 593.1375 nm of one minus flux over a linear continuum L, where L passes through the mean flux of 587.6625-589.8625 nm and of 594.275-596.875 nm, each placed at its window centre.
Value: -0.13 nm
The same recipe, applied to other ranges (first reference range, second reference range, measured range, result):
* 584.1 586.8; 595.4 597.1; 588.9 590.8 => 0.26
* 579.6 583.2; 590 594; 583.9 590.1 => 0.34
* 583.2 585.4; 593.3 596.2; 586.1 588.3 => 0.08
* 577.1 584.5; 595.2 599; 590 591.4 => 0.04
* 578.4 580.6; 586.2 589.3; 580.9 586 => -0.21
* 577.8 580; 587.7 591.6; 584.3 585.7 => -0.10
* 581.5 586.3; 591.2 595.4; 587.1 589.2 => 0.19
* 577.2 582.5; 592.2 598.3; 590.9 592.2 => 0.01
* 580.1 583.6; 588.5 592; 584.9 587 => -0.05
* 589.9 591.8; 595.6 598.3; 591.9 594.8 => -0.05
